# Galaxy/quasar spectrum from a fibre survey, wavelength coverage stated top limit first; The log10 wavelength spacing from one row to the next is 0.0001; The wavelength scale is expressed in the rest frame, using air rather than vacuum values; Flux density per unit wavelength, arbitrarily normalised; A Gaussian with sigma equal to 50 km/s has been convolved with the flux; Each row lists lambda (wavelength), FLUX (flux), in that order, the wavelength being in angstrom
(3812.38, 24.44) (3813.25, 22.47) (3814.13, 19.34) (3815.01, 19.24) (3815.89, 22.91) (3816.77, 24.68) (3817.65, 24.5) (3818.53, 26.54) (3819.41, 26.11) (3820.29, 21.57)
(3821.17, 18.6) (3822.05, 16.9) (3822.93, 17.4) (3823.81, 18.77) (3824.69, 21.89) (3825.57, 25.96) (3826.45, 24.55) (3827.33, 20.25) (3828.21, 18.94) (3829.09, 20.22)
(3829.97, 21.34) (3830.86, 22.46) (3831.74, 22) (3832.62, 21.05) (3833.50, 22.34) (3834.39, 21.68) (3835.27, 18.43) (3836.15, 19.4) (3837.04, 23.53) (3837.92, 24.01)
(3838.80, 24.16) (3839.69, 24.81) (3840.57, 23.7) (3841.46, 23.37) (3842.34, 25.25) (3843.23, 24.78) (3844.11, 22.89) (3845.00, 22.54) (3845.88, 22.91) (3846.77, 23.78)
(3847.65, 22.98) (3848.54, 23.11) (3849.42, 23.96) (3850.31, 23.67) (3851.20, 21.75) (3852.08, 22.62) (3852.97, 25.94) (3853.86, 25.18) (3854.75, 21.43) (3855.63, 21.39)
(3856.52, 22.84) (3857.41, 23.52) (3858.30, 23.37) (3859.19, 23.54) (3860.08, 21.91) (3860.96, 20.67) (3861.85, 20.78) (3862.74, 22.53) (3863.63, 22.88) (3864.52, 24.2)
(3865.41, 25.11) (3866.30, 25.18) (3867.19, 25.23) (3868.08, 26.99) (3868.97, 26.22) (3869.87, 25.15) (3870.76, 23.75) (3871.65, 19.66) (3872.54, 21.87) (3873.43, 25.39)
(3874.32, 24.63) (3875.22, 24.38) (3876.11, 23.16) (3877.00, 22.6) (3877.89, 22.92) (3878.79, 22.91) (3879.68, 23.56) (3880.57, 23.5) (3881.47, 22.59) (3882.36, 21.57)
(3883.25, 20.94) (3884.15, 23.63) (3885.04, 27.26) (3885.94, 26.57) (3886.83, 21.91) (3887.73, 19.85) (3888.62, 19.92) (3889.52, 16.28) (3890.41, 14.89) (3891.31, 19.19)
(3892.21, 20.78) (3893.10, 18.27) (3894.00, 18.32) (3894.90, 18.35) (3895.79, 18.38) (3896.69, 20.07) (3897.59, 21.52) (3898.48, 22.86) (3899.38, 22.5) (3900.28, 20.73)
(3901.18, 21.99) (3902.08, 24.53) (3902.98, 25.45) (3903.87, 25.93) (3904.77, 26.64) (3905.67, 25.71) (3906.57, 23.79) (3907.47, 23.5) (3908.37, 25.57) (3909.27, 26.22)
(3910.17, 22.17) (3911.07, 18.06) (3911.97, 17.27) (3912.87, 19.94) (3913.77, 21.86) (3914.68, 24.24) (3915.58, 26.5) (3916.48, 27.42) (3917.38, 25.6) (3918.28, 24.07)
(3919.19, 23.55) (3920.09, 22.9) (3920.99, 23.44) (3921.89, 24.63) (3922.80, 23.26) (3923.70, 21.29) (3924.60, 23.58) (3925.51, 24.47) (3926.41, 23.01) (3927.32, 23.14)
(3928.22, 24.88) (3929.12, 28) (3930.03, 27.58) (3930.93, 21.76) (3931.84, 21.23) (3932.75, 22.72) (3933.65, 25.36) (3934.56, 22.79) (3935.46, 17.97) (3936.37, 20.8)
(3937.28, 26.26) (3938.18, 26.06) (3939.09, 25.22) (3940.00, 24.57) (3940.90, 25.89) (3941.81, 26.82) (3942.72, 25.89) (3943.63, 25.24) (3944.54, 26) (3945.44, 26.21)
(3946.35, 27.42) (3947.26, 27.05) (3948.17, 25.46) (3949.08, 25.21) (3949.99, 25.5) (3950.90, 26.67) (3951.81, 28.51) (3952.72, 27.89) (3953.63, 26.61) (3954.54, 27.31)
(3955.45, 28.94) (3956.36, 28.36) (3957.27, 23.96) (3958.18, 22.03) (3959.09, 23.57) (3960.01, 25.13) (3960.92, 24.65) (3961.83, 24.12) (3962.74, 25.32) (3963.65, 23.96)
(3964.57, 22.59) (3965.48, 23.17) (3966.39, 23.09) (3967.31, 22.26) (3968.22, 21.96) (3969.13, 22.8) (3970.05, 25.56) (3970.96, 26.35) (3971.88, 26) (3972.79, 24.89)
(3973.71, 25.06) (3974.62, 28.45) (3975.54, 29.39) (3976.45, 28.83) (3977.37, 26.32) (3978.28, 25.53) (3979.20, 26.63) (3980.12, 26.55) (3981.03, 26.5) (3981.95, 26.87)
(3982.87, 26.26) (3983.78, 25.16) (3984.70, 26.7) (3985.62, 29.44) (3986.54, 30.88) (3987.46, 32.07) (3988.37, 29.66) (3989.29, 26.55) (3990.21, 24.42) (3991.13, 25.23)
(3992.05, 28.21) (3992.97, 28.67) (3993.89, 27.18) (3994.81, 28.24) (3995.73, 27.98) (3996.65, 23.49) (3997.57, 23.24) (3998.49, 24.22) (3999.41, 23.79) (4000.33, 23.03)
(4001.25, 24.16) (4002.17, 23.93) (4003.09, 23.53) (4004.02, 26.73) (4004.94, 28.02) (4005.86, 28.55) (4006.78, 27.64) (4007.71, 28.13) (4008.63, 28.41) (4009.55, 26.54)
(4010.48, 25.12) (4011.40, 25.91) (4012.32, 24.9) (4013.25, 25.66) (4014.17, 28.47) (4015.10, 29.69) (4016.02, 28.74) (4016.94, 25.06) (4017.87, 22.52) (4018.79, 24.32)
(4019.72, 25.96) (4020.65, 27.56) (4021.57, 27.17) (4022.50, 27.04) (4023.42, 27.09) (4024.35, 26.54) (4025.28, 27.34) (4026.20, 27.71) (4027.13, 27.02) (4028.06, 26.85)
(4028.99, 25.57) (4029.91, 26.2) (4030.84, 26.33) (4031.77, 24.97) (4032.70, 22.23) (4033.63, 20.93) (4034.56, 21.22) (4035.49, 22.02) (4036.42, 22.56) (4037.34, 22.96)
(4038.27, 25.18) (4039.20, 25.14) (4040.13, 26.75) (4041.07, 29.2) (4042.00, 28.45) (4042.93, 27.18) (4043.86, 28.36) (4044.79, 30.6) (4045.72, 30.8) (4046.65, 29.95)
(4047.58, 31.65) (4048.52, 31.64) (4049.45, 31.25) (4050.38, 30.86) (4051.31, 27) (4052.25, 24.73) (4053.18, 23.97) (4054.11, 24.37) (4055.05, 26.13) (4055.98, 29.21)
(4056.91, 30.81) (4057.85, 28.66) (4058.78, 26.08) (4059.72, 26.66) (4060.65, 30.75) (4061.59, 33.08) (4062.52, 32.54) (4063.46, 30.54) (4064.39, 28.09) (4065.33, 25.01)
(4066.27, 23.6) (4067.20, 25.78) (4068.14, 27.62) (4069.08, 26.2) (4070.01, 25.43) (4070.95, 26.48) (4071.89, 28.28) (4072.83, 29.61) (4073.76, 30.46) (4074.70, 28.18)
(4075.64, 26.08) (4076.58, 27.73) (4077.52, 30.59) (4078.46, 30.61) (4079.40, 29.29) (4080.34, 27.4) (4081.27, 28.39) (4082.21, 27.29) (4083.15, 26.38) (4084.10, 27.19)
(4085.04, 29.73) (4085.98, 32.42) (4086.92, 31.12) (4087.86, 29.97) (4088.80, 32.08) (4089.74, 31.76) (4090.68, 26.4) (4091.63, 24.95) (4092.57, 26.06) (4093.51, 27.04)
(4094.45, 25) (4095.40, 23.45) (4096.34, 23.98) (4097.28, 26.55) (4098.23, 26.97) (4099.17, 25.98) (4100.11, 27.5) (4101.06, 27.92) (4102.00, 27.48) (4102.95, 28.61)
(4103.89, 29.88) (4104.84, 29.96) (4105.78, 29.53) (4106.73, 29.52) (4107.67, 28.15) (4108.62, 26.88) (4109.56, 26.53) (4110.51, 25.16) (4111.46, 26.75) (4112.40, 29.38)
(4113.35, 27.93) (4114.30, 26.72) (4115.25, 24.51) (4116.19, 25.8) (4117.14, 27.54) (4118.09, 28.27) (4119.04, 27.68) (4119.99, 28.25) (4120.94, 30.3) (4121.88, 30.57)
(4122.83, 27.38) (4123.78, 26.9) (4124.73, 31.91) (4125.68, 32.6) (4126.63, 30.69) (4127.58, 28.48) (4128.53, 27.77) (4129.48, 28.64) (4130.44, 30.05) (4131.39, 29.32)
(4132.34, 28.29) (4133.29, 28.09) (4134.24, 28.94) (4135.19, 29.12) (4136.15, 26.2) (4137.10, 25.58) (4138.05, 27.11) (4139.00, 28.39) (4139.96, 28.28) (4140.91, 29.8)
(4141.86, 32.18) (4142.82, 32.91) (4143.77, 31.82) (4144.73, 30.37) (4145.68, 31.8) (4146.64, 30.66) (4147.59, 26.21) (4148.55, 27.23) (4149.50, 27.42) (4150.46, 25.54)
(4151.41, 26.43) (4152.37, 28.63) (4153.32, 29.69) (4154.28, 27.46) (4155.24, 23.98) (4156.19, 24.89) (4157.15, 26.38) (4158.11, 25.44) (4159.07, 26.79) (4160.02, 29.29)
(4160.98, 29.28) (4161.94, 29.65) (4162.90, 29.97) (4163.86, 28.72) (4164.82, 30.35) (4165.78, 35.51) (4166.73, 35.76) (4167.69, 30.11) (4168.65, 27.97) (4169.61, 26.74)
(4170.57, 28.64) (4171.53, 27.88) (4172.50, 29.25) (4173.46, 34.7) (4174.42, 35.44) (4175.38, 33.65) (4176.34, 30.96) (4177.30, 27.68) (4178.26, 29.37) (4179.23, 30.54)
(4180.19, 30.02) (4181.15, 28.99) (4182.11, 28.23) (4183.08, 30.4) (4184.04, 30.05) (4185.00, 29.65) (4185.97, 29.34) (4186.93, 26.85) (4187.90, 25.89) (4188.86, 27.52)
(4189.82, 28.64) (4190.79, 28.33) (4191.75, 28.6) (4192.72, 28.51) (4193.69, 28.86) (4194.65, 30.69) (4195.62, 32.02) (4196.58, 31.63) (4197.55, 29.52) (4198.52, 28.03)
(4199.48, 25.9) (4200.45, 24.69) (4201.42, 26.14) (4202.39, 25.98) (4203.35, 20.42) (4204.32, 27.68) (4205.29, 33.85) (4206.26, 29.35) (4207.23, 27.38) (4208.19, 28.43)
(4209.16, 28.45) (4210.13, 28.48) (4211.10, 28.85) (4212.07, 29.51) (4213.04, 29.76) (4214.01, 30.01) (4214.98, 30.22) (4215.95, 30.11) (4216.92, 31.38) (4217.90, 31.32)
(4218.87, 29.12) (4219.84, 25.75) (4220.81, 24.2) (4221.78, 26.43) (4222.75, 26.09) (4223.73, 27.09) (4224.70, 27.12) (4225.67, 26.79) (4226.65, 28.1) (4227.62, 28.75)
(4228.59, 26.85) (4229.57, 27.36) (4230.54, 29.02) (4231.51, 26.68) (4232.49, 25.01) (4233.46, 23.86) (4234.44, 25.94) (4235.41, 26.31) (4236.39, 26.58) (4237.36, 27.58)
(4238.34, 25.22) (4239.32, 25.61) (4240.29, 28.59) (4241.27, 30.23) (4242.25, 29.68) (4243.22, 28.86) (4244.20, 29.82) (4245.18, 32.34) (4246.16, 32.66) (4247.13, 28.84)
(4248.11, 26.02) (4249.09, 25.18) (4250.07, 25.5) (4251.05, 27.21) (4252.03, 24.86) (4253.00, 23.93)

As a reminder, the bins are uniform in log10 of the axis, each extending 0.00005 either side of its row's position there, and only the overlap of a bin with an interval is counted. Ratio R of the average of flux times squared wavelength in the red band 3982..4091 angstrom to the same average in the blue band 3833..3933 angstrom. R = 1.28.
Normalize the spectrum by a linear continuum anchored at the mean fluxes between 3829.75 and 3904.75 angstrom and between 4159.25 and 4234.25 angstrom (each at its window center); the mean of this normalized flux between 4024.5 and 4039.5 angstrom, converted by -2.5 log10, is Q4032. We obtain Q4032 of 0.045 mag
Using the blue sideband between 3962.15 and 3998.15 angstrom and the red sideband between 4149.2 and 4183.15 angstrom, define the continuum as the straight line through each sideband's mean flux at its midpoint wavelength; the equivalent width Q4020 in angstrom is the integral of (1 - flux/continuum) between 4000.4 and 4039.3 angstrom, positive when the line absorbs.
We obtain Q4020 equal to 1.6 angstrom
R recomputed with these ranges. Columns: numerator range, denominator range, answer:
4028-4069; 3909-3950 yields 1.20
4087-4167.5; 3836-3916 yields 1.41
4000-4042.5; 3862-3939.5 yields 1.19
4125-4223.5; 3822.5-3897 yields 1.51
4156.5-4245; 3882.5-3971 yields 1.38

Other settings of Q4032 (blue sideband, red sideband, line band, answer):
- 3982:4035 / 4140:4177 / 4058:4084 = -0.02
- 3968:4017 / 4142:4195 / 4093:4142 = 0.02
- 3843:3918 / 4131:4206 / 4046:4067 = -0.08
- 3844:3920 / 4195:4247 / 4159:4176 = -0.13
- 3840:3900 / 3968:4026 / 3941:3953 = -0.06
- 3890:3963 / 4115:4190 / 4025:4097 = -0.02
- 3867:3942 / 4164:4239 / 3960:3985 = -0.05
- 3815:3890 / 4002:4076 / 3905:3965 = 0.01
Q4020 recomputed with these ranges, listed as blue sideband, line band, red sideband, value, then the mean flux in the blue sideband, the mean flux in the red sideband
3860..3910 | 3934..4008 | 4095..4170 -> -3.4 angstrom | 22.7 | 28.4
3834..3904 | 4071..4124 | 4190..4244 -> -3.7 angstrom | 22.6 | 28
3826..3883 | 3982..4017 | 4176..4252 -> -2.2 angstrom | 23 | 28.2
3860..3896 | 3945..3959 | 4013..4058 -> -1.1 angstrom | 22.3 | 26.8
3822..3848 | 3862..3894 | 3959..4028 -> 0.8 angstrom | 22.2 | 26.1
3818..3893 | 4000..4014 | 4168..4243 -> -0.6 angstrom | 22.6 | 28.4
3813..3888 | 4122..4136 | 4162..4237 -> -0.8 angstrom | 22.8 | 28.7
